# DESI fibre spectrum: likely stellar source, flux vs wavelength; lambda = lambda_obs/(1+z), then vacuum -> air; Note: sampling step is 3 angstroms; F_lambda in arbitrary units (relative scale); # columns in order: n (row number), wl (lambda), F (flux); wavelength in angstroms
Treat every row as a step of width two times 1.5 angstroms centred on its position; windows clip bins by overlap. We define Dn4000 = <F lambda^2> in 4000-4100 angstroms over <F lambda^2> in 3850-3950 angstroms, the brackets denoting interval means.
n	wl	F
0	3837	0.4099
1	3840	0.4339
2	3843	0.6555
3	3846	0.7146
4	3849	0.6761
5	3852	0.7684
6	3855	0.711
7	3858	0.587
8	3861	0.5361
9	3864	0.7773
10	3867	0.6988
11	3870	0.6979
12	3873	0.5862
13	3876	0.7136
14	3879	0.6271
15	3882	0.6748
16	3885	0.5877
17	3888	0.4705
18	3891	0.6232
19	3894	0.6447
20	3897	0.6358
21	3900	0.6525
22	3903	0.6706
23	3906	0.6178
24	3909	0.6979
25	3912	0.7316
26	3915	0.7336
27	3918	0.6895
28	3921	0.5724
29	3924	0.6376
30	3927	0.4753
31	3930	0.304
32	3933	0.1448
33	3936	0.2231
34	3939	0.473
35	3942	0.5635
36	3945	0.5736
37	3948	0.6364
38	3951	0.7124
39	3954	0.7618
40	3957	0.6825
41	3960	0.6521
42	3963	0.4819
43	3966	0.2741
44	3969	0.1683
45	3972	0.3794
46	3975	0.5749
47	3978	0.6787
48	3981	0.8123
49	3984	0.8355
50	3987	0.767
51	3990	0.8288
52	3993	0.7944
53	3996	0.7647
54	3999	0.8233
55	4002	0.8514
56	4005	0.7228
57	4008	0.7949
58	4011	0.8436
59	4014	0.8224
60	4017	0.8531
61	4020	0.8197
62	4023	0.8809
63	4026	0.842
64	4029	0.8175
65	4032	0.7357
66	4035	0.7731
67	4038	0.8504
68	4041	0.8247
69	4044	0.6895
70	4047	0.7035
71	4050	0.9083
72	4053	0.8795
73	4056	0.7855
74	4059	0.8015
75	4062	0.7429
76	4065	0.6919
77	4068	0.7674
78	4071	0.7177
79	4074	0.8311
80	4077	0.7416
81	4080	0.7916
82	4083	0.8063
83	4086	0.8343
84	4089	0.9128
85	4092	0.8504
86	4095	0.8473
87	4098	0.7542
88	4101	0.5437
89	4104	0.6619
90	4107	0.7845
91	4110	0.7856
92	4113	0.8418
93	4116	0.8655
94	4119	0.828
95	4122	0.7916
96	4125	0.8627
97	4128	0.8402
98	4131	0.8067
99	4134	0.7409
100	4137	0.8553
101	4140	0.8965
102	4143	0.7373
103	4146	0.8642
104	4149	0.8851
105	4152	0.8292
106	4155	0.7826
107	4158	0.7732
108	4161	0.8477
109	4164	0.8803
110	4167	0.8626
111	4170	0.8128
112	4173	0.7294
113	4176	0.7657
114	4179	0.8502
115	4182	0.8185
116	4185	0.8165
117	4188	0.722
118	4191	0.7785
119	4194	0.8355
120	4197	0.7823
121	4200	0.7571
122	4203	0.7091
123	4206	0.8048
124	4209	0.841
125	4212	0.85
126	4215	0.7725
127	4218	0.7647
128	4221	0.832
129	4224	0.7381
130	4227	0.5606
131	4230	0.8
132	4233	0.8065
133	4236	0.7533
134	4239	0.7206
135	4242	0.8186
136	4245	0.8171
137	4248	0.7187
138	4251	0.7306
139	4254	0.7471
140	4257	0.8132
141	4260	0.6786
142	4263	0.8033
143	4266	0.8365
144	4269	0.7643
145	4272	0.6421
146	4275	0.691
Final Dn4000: 1.4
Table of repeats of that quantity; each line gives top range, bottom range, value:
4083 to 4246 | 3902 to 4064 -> 1.28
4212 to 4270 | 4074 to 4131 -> 1.02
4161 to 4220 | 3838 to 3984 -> 1.55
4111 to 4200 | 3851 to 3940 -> 1.55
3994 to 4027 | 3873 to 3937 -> 1.49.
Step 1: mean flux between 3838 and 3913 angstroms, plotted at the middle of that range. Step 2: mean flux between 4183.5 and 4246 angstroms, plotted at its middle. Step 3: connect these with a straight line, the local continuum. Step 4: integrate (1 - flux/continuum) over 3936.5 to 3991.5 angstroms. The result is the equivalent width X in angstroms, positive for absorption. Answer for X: 6.8 angstroms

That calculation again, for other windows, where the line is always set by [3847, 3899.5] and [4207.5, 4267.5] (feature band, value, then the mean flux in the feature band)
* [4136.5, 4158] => -2.6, 0.83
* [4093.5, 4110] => 0.0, 0.724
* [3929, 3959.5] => 7.1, 0.516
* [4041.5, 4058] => -2.0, 0.795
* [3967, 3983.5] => 3.6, 0.534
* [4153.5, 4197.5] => -3.2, 0.804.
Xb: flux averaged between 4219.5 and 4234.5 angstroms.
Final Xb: 0.747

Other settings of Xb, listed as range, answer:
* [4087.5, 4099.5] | 0.841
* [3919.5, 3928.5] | 0.562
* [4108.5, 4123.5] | 0.823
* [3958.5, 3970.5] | 0.394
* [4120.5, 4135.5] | 0.808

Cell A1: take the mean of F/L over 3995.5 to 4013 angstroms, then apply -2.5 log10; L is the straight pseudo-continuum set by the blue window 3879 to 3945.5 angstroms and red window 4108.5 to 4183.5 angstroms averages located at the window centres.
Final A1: -0.20 mag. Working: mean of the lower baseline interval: 0.565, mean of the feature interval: 0.803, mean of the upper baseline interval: 0.822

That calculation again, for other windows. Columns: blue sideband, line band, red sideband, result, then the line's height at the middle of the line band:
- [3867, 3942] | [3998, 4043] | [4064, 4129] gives -0.16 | 0.707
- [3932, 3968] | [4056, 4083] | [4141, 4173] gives -0.11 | 0.693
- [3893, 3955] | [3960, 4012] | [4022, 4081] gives 0.03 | 0.679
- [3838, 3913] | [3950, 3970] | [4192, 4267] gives 0.25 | 0.676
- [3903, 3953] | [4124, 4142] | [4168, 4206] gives -0.13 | 0.736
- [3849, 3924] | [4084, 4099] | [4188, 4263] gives -0.16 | 0.723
